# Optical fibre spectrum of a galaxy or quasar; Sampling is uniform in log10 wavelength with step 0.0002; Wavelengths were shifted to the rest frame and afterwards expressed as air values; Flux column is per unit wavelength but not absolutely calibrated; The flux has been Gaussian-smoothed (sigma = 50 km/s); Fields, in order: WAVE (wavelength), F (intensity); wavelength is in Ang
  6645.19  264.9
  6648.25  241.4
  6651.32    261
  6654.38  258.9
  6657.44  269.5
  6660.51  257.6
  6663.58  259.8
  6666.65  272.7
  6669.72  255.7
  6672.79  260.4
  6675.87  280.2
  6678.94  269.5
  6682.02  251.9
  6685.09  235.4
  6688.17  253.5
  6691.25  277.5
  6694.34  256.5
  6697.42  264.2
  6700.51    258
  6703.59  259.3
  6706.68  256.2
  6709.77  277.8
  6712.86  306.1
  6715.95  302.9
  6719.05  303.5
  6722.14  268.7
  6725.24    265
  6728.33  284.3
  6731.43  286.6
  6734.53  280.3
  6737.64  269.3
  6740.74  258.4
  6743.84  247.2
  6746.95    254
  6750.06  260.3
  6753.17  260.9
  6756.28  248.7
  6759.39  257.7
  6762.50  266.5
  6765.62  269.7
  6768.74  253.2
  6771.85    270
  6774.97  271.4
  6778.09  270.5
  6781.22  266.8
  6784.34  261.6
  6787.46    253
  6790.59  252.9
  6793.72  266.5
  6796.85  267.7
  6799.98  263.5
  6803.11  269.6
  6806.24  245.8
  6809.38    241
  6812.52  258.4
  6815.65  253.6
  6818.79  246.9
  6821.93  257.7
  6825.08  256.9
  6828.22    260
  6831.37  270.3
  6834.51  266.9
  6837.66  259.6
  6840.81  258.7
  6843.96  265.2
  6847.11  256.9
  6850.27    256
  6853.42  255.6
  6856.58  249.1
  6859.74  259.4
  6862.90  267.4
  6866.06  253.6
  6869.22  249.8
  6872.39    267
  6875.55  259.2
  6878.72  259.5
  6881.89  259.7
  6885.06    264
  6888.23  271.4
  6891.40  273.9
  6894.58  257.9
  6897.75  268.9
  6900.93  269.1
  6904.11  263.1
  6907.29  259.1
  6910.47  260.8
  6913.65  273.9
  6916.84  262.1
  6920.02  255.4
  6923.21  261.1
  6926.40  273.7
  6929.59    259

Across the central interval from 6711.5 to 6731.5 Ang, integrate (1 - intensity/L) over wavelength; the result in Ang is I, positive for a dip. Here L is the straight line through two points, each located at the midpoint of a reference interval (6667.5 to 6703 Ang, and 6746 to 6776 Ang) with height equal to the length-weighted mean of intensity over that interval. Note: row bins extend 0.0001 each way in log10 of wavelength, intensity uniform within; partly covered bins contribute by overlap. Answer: -2.1 Ang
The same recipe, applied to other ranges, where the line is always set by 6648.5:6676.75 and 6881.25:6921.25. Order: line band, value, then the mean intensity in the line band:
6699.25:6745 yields -2.1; 275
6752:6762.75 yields 0.2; 258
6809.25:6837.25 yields 0.7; 258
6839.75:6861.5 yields 0.6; 257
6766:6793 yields 0.1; 263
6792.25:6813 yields 0.4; 259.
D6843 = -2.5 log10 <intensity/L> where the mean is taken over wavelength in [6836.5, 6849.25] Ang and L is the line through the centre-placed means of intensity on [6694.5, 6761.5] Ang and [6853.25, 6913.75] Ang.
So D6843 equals 0.02 mag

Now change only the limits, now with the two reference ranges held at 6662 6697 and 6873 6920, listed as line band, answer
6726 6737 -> -0.08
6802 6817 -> 0.04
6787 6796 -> 0.02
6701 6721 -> -0.08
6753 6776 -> 0.00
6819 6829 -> 0.03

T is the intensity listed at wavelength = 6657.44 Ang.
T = 269.5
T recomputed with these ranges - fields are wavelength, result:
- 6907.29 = 259.1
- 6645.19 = 264.9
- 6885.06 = 264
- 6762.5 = 266.5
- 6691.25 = 277.5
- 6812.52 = 258.4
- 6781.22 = 266.8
